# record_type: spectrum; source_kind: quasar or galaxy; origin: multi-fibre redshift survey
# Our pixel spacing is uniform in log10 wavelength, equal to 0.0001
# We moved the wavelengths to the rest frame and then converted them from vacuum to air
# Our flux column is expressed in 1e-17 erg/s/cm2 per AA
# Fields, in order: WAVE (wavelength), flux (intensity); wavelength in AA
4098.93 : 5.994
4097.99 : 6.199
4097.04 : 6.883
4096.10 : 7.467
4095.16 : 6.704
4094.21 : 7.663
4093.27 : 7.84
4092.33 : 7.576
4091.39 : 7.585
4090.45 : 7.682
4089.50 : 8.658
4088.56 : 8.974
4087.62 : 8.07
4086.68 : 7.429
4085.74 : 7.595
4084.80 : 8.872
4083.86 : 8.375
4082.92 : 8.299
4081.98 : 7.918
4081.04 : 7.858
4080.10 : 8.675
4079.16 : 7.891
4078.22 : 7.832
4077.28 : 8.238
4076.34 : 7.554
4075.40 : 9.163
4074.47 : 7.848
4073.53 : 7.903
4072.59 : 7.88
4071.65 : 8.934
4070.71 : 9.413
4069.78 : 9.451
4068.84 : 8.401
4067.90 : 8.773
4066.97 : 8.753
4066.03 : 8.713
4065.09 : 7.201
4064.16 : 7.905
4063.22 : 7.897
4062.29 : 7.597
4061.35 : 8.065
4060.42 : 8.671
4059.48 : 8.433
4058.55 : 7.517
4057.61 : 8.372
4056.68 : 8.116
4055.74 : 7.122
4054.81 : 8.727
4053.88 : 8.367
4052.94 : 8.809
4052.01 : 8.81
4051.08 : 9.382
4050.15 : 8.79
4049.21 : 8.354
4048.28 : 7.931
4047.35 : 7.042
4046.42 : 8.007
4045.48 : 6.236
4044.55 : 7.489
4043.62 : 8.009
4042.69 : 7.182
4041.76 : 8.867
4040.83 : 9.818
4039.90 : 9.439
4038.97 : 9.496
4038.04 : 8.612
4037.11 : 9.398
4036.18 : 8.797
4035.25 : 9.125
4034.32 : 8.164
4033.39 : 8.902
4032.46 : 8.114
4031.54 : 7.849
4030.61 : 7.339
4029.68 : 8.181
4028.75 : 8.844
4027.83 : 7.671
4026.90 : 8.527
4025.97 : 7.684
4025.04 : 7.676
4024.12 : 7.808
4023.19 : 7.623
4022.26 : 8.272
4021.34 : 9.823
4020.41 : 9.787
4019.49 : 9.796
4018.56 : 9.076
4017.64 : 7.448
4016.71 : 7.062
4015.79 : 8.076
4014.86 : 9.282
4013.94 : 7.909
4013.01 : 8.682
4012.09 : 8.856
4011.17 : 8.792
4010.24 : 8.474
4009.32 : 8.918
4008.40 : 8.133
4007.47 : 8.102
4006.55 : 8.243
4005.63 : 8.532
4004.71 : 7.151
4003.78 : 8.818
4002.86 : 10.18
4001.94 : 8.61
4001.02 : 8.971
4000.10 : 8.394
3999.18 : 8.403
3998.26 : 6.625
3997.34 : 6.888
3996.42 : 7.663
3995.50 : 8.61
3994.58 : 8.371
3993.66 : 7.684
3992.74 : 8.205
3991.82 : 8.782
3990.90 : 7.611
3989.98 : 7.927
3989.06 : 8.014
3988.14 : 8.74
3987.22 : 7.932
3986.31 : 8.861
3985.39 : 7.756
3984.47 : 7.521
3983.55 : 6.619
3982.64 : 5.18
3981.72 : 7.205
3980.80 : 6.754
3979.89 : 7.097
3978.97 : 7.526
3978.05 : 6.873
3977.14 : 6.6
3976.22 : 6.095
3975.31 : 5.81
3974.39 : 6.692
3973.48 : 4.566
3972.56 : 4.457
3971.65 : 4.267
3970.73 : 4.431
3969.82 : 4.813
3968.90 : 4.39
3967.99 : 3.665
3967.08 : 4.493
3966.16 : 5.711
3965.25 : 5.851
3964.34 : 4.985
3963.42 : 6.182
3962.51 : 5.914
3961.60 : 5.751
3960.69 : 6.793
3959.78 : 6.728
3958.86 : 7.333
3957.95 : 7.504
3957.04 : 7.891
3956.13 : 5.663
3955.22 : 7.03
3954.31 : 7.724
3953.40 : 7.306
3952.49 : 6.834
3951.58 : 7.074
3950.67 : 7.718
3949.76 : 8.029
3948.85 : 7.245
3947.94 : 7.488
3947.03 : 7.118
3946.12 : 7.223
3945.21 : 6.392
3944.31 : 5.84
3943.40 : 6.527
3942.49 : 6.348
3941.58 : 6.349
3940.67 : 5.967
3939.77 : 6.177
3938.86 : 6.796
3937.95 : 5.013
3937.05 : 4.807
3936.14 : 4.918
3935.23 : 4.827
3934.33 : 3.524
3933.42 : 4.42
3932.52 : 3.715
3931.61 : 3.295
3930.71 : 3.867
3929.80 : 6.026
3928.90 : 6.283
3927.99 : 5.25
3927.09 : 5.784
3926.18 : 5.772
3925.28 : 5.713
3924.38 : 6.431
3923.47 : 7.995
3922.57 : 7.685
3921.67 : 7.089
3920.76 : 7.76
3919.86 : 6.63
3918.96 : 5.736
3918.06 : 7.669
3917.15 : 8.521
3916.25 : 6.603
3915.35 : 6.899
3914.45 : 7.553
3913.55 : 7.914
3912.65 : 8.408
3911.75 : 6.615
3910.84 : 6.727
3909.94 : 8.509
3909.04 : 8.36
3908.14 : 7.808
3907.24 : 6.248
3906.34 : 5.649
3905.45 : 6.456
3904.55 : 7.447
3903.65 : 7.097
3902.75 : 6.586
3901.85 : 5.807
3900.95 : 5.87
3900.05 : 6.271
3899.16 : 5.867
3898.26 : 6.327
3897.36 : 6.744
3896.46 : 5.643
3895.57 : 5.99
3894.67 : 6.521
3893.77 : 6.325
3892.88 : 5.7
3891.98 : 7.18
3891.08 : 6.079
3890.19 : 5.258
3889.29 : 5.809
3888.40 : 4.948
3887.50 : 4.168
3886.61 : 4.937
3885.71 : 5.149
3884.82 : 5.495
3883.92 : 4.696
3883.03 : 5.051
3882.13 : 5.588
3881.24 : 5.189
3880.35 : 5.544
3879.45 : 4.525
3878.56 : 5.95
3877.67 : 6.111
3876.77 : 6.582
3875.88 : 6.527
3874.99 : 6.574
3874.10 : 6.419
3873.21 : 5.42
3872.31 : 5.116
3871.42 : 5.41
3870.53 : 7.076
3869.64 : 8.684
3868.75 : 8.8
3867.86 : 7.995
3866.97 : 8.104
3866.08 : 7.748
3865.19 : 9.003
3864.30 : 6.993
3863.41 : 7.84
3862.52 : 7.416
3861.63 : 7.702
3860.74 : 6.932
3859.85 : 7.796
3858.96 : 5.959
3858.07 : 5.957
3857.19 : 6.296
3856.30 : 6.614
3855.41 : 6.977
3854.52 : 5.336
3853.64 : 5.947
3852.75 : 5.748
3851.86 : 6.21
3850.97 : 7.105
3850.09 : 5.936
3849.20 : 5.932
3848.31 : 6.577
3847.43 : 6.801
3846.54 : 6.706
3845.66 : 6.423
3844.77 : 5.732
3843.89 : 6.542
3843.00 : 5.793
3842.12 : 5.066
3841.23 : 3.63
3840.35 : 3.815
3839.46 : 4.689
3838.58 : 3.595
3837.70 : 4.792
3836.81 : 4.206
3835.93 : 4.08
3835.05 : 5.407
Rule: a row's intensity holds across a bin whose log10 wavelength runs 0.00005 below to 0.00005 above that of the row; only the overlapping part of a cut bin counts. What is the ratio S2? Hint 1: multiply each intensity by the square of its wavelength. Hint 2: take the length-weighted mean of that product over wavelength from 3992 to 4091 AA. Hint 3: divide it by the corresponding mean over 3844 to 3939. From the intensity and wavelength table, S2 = 1.42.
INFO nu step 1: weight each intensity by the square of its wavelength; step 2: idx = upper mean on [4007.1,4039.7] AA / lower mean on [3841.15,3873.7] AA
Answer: 1.4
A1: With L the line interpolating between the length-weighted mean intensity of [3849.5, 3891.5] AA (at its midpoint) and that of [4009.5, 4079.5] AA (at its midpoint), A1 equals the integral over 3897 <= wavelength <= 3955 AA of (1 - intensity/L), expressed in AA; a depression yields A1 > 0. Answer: 3.94 AA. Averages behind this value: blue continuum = 6.31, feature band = 6.48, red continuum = 8.35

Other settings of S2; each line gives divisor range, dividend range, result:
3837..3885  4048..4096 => 1.47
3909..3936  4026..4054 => 1.40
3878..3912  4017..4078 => 1.49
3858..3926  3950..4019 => 1.15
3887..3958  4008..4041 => 1.40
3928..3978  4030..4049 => 1.47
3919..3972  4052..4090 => 1.46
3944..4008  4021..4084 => 1.23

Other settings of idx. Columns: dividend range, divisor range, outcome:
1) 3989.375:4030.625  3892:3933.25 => 1.34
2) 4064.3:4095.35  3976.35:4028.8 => 1.05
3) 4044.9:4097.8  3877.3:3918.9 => 1.40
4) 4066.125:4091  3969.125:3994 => 1.29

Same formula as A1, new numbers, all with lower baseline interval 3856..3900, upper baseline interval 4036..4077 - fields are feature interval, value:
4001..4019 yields -1.5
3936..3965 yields 2.2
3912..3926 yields -0.9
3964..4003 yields 3.5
